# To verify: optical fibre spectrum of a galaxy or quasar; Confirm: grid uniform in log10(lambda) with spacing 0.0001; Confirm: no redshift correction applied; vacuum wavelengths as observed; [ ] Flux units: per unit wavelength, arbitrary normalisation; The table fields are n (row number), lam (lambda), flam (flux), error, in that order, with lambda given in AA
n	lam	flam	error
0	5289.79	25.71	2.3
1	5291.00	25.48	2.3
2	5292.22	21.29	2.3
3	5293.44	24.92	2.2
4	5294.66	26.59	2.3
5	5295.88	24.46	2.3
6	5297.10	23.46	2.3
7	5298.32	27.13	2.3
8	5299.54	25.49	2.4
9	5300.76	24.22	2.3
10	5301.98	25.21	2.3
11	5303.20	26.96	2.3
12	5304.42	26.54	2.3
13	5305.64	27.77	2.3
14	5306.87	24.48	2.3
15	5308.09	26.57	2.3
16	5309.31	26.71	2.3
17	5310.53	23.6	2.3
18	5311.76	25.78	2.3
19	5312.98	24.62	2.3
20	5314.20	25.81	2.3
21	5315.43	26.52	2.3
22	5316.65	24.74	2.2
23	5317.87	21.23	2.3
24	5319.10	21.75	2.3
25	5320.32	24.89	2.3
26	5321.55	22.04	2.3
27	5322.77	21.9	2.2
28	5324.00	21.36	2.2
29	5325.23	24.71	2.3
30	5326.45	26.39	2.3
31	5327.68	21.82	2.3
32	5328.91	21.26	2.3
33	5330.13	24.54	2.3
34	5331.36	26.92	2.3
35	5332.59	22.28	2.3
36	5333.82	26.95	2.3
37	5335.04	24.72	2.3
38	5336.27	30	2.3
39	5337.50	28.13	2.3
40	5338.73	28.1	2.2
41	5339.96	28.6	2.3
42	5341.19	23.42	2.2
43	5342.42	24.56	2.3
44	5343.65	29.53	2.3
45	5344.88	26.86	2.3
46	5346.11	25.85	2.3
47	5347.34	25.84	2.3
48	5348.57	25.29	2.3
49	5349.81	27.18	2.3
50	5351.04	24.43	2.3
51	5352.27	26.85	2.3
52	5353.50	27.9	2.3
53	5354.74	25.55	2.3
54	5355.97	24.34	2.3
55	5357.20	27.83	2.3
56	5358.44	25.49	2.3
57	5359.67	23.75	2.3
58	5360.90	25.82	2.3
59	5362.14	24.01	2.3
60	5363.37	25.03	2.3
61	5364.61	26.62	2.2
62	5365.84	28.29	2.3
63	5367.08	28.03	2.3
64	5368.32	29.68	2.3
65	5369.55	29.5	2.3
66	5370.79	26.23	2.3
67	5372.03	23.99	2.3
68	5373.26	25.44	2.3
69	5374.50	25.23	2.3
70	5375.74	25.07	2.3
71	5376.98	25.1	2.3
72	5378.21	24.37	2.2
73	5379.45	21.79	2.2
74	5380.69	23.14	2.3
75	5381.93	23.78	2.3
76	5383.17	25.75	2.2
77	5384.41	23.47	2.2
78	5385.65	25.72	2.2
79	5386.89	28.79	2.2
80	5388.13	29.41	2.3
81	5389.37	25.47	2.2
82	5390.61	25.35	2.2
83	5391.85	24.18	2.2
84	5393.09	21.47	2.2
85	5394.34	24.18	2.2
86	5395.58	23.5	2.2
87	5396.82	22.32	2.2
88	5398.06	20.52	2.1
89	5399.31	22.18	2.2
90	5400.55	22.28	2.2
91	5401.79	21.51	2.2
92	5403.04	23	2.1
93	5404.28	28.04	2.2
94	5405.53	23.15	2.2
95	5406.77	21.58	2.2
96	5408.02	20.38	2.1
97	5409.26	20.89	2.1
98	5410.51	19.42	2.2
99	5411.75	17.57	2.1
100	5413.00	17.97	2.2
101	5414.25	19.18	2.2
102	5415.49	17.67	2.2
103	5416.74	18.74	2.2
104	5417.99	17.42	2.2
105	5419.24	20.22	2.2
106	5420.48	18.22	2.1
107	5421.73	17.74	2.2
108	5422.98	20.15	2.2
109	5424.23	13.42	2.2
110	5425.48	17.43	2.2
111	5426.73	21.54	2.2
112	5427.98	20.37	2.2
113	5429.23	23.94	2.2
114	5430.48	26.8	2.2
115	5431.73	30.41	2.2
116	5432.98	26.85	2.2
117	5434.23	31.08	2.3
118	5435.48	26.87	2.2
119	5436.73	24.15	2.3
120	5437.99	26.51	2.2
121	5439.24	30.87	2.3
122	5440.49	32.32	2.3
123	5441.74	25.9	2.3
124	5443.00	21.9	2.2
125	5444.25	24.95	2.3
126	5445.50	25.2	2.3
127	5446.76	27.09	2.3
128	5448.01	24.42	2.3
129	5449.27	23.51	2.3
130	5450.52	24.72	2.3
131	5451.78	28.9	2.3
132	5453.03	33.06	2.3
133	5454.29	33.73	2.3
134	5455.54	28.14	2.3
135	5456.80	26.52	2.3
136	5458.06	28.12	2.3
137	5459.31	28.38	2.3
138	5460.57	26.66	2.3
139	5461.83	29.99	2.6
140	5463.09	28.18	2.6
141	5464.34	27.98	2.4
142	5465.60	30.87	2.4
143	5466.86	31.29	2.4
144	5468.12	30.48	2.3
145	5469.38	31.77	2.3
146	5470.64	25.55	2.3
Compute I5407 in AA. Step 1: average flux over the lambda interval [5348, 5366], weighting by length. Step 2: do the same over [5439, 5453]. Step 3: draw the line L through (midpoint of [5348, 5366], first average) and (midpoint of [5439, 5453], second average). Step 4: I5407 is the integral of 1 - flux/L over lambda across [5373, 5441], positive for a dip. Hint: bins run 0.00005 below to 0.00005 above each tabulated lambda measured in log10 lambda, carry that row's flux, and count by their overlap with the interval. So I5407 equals 7.99 AA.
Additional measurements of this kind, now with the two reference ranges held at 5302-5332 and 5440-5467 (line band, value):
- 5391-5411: 3.0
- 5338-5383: -0.6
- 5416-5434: 3.9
